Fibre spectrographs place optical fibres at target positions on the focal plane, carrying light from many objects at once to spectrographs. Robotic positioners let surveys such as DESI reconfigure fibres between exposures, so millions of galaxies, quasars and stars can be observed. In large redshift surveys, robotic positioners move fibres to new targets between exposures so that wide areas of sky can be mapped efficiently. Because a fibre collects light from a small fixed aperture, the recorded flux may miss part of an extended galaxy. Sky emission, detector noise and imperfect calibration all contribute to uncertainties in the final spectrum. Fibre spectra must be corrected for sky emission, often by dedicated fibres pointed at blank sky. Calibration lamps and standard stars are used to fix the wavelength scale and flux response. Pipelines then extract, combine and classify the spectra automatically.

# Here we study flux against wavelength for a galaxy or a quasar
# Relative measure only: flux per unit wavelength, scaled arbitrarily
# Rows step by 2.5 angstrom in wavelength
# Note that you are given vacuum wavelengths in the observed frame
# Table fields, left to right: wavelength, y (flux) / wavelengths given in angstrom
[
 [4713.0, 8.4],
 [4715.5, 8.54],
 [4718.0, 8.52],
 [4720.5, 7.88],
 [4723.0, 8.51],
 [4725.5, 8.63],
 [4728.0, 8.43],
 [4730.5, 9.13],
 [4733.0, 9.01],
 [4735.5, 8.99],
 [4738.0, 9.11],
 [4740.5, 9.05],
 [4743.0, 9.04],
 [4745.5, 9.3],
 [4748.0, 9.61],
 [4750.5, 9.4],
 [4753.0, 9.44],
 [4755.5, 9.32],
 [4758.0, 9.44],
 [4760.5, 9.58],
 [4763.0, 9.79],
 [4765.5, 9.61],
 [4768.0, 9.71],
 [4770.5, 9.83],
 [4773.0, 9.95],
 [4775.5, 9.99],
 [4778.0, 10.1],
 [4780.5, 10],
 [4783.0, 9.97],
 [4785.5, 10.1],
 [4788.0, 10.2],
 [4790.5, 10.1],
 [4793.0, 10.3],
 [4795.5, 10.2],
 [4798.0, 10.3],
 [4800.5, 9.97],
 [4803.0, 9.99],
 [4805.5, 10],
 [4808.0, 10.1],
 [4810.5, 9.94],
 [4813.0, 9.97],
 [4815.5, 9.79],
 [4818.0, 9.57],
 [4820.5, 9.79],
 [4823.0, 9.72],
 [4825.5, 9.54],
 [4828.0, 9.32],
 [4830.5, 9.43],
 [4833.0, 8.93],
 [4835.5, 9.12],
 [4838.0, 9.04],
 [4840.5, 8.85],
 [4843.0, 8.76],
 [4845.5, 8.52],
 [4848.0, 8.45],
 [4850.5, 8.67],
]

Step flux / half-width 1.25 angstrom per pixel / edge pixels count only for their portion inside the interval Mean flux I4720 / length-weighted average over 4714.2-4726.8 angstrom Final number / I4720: 8.42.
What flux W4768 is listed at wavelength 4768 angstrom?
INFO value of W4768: 9.71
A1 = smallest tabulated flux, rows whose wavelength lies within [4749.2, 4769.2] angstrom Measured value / 9.32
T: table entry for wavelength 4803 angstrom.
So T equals 9.99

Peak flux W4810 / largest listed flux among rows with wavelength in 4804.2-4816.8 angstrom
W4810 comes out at 10.1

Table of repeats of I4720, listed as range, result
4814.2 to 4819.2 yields 9.68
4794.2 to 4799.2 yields 10.2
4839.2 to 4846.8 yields 8.71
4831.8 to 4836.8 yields 9.03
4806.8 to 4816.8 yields 9.95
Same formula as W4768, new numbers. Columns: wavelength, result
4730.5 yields 9.13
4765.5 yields 9.61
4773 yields 9.95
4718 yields 8.52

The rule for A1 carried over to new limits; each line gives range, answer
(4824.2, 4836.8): 8.93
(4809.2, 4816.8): 9.79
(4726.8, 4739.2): 8.43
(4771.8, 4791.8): 9.95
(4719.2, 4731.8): 7.88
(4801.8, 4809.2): 9.99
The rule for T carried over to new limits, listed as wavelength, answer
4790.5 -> 10.1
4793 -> 10.3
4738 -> 9.11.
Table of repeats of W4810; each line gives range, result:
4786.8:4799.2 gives 10.3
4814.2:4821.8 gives 9.79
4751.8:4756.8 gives 9.44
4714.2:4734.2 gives 9.13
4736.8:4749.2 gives 9.61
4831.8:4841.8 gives 9.12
